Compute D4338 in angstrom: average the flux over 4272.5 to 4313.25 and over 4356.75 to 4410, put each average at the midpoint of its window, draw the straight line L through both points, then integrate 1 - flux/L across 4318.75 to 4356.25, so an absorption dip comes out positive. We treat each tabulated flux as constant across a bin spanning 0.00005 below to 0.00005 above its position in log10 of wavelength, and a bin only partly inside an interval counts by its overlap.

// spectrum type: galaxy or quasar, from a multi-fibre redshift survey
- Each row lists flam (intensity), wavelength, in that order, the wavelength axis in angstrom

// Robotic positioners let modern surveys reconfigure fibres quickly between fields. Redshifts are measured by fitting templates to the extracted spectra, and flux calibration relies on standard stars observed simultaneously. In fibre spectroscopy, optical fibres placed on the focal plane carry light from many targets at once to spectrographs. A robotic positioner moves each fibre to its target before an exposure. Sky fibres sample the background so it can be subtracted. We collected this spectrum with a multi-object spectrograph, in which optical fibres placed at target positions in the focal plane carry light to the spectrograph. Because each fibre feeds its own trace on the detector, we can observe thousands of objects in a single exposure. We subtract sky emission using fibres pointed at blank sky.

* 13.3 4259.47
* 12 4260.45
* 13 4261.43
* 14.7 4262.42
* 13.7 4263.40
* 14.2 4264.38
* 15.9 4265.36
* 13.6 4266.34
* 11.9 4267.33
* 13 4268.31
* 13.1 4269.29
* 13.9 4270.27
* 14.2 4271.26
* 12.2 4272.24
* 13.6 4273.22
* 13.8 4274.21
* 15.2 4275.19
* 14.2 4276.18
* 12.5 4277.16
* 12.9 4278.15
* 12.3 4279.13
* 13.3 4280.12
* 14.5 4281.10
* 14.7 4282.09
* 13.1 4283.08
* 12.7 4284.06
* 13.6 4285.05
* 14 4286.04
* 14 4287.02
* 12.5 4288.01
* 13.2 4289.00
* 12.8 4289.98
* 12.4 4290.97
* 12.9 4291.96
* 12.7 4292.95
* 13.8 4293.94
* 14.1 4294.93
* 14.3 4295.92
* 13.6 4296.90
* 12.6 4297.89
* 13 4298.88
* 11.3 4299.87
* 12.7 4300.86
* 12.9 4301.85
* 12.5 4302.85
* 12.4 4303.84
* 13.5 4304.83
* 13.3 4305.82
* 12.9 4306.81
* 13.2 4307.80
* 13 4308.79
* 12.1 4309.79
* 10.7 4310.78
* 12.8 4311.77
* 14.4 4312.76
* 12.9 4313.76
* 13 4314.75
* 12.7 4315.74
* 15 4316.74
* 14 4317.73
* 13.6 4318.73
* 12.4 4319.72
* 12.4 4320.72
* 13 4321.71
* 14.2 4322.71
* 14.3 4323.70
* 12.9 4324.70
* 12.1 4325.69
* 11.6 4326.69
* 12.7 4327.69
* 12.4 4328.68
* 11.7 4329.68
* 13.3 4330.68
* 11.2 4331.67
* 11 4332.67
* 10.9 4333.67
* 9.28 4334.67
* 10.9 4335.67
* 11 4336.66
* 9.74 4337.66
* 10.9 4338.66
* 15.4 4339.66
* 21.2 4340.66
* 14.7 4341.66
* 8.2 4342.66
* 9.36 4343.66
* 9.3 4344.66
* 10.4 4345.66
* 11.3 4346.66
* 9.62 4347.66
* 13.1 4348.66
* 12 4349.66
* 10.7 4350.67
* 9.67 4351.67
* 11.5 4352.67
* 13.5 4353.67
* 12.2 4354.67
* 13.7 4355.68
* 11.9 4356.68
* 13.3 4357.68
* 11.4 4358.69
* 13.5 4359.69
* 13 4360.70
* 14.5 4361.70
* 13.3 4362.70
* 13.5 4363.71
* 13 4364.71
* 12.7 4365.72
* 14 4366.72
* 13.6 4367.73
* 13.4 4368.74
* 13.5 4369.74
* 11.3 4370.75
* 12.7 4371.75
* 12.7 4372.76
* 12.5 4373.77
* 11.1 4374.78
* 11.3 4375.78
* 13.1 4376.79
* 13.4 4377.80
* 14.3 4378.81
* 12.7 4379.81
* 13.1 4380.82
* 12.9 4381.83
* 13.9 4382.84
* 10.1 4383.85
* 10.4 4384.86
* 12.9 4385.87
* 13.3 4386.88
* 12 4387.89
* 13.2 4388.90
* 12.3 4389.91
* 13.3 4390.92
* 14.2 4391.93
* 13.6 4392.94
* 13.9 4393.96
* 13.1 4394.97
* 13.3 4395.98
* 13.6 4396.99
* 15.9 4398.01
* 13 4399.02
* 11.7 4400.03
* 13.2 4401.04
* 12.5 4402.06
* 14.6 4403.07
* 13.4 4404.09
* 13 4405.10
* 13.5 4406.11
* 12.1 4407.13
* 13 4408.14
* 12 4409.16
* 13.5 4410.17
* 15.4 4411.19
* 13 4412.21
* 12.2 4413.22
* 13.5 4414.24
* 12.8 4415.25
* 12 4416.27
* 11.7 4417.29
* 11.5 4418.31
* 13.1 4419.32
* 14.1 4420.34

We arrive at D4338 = 3.0 angstrom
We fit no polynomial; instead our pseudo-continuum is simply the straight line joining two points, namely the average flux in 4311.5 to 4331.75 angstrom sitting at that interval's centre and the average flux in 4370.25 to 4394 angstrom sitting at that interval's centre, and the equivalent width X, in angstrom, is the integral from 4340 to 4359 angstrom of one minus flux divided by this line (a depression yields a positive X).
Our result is 1.3 angstrom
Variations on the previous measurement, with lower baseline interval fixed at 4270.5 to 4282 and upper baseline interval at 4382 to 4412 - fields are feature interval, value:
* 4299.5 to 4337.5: 2.53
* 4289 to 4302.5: 0.48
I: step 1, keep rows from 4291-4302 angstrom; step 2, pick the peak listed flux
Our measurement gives 14.3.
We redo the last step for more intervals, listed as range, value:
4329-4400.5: 21.2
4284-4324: 15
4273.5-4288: 15.2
